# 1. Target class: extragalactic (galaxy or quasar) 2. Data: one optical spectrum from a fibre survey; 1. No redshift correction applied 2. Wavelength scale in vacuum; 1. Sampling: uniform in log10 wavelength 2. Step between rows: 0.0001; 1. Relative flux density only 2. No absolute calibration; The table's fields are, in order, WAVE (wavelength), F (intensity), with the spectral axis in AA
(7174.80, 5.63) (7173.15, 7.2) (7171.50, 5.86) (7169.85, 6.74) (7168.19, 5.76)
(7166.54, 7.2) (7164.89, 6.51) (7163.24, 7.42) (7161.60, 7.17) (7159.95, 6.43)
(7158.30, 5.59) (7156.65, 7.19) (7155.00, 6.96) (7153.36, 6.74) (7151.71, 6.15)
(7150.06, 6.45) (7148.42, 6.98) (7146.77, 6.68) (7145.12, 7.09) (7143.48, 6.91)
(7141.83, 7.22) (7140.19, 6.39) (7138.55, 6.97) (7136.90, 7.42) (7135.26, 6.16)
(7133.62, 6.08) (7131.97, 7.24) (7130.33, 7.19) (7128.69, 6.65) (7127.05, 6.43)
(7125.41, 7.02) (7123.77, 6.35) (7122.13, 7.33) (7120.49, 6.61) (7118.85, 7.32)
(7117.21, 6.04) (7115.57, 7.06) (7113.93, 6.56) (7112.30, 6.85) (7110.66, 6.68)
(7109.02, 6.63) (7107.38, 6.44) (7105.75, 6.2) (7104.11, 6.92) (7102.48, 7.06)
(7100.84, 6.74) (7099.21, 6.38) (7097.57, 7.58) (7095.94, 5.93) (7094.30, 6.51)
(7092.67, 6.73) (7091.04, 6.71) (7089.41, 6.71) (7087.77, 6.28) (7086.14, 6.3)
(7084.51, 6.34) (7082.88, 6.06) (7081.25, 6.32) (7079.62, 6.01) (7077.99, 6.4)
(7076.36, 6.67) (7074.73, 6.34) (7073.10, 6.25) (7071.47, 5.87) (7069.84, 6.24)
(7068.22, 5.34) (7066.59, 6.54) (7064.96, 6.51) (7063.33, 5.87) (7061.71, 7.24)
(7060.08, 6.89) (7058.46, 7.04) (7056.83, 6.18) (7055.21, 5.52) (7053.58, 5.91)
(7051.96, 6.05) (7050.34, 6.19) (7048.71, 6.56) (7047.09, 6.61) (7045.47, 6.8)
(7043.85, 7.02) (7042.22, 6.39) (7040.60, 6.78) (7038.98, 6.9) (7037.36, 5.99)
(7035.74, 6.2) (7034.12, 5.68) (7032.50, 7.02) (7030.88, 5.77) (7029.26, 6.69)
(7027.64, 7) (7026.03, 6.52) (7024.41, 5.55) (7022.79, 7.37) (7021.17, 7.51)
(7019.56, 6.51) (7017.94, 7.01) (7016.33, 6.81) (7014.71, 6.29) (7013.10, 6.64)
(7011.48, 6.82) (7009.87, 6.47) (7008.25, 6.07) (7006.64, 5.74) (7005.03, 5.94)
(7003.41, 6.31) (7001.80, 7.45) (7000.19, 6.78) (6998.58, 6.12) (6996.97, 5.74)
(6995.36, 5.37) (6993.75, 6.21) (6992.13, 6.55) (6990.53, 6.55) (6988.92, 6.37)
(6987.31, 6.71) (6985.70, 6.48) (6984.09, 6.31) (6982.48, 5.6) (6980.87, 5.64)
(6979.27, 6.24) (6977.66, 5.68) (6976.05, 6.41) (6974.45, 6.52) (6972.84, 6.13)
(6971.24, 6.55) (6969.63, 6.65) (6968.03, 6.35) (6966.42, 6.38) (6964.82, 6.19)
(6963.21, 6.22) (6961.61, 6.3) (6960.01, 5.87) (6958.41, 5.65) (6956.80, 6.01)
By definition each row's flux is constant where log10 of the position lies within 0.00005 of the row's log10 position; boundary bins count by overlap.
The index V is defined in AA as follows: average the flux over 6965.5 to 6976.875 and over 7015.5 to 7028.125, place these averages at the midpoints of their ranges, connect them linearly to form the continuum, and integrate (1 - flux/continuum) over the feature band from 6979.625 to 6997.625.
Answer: 1.1 AA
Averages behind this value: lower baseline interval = 6.42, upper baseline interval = 6.78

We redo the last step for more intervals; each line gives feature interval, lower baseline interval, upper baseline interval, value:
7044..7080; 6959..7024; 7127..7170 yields 1.1 AA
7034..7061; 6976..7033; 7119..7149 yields 0.5 AA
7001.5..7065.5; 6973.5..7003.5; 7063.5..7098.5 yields -1.8 AA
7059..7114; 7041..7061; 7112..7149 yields 1.1 AA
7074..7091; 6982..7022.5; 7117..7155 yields 0.7 AA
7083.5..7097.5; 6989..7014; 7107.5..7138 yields 0.3 AA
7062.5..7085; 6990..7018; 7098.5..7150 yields 1.4 AA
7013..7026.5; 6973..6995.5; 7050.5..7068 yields -0.9 AA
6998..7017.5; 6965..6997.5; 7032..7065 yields -0.5 AA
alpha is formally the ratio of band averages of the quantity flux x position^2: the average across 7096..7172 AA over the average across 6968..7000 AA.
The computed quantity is 1.1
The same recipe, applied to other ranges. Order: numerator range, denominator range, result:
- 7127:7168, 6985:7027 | 1.09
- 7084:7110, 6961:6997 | 1.09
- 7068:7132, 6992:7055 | 1.04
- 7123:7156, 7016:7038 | 1.07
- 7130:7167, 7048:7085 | 1.11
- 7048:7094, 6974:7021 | 1.02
